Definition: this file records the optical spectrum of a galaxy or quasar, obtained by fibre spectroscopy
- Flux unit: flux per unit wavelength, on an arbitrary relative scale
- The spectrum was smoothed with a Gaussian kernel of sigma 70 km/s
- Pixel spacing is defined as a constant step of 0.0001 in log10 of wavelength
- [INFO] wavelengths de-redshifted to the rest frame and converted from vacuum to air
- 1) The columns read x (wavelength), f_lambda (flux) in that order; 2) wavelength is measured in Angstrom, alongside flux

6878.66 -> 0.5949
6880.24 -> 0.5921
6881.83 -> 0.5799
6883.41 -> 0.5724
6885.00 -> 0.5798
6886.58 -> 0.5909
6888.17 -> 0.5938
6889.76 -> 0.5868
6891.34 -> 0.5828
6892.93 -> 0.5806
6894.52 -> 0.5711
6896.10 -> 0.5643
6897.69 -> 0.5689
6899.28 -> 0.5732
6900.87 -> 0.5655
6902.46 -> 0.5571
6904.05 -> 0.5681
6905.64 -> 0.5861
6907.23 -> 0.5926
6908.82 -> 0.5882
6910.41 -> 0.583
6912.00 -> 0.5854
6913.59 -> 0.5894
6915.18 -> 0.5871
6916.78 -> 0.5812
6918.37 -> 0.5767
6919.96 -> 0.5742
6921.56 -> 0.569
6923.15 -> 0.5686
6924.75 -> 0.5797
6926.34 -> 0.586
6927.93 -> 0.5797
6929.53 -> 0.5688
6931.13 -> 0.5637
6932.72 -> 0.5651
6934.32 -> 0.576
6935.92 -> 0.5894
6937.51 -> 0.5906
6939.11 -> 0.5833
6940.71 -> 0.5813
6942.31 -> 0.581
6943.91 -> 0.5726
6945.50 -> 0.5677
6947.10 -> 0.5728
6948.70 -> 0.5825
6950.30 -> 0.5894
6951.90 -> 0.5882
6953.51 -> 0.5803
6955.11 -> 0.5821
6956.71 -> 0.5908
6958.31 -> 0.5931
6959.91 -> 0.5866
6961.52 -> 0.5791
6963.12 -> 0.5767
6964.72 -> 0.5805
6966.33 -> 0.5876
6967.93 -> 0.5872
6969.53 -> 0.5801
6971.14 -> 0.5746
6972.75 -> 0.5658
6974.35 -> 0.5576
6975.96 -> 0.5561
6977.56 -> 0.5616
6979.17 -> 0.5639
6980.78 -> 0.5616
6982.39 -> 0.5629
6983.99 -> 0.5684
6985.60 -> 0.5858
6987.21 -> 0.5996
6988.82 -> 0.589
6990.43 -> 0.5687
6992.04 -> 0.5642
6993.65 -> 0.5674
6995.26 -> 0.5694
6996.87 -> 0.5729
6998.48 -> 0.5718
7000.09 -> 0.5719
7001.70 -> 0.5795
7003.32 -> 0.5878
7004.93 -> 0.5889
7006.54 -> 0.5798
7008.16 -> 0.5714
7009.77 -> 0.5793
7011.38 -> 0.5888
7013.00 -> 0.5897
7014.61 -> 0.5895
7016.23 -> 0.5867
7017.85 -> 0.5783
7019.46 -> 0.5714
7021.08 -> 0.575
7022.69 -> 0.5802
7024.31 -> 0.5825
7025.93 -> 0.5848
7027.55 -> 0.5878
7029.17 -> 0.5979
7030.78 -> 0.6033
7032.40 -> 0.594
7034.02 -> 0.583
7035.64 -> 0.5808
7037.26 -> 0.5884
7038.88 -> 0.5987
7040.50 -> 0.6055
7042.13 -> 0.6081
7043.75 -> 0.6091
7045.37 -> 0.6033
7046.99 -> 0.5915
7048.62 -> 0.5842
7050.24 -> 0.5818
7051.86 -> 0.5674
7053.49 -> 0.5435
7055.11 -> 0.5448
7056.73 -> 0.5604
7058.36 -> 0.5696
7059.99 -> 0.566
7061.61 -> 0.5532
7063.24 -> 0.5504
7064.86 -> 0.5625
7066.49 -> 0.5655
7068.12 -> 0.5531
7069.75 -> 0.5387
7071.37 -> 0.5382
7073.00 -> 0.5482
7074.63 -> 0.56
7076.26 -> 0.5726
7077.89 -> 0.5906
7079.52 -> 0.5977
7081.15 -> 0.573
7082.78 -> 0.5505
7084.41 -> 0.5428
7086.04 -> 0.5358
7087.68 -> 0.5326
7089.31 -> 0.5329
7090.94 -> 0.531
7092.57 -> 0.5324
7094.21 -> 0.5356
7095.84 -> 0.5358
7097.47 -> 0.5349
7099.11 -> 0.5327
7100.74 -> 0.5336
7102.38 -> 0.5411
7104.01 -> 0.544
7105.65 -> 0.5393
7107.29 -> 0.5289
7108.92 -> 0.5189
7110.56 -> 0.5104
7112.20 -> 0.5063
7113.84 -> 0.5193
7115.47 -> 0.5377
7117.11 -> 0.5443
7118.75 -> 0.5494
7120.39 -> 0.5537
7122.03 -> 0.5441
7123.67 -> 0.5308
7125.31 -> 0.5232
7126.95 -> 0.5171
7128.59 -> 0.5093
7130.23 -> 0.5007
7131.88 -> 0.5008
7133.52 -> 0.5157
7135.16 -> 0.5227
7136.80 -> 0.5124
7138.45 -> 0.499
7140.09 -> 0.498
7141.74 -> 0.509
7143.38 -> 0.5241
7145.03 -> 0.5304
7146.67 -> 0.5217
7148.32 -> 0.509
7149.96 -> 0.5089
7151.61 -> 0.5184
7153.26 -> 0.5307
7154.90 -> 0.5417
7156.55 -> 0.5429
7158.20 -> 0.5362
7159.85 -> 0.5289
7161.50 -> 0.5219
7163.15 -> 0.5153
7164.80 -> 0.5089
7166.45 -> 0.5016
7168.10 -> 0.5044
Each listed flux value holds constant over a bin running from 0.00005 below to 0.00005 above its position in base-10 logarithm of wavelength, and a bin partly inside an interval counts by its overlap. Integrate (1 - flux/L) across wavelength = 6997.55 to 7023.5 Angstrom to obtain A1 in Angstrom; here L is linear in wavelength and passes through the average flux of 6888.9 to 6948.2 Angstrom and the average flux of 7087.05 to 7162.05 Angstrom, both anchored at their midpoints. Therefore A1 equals -1.2 Angstrom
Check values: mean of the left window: 0.577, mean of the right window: 0.526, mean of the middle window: 0.581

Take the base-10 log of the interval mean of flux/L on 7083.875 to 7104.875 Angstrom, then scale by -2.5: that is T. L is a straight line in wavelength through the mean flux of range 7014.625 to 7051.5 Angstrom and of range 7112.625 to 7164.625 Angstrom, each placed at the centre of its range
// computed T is 0.03 mag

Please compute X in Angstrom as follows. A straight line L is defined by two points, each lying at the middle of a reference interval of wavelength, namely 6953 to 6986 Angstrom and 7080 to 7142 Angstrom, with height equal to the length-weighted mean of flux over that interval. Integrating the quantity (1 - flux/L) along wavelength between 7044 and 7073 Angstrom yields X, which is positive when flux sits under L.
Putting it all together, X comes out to -0.93 Angstrom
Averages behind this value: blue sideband 0.575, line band 0.564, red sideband 0.529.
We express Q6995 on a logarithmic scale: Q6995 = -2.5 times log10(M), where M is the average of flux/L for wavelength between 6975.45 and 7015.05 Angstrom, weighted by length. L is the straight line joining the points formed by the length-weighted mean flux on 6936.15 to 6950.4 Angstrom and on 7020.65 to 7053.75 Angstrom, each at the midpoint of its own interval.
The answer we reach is 0.018 mag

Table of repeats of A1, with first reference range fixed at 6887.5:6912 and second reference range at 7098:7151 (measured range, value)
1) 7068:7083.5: -0.8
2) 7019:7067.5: -3.3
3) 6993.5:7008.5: -0.6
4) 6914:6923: -0.1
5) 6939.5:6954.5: -0.4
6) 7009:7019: -0.6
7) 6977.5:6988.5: -0.3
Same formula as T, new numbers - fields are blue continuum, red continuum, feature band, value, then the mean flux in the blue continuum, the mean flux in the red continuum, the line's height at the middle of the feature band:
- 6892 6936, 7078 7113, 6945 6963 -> -0.03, 0.576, 0.539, 0.568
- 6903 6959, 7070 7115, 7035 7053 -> -0.07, 0.58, 0.541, 0.553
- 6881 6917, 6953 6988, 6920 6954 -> 0.00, 0.579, 0.576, 0.578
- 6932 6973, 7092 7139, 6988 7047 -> -0.05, 0.581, 0.527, 0.559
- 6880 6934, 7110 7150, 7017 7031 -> -0.07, 0.578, 0.52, 0.548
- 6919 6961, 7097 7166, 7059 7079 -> -0.03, 0.579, 0.524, 0.542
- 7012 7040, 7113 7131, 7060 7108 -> 0.01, 0.587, 0.53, 0.553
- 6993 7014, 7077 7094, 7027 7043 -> -0.05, 0.579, 0.551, 0.568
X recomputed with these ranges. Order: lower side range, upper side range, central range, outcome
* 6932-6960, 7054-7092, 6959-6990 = 0.0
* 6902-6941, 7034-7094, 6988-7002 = 0.0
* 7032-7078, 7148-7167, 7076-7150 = 1.8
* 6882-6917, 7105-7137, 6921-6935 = 0.0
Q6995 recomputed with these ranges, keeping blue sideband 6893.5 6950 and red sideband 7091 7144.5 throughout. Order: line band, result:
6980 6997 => -0.03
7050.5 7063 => -0.03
